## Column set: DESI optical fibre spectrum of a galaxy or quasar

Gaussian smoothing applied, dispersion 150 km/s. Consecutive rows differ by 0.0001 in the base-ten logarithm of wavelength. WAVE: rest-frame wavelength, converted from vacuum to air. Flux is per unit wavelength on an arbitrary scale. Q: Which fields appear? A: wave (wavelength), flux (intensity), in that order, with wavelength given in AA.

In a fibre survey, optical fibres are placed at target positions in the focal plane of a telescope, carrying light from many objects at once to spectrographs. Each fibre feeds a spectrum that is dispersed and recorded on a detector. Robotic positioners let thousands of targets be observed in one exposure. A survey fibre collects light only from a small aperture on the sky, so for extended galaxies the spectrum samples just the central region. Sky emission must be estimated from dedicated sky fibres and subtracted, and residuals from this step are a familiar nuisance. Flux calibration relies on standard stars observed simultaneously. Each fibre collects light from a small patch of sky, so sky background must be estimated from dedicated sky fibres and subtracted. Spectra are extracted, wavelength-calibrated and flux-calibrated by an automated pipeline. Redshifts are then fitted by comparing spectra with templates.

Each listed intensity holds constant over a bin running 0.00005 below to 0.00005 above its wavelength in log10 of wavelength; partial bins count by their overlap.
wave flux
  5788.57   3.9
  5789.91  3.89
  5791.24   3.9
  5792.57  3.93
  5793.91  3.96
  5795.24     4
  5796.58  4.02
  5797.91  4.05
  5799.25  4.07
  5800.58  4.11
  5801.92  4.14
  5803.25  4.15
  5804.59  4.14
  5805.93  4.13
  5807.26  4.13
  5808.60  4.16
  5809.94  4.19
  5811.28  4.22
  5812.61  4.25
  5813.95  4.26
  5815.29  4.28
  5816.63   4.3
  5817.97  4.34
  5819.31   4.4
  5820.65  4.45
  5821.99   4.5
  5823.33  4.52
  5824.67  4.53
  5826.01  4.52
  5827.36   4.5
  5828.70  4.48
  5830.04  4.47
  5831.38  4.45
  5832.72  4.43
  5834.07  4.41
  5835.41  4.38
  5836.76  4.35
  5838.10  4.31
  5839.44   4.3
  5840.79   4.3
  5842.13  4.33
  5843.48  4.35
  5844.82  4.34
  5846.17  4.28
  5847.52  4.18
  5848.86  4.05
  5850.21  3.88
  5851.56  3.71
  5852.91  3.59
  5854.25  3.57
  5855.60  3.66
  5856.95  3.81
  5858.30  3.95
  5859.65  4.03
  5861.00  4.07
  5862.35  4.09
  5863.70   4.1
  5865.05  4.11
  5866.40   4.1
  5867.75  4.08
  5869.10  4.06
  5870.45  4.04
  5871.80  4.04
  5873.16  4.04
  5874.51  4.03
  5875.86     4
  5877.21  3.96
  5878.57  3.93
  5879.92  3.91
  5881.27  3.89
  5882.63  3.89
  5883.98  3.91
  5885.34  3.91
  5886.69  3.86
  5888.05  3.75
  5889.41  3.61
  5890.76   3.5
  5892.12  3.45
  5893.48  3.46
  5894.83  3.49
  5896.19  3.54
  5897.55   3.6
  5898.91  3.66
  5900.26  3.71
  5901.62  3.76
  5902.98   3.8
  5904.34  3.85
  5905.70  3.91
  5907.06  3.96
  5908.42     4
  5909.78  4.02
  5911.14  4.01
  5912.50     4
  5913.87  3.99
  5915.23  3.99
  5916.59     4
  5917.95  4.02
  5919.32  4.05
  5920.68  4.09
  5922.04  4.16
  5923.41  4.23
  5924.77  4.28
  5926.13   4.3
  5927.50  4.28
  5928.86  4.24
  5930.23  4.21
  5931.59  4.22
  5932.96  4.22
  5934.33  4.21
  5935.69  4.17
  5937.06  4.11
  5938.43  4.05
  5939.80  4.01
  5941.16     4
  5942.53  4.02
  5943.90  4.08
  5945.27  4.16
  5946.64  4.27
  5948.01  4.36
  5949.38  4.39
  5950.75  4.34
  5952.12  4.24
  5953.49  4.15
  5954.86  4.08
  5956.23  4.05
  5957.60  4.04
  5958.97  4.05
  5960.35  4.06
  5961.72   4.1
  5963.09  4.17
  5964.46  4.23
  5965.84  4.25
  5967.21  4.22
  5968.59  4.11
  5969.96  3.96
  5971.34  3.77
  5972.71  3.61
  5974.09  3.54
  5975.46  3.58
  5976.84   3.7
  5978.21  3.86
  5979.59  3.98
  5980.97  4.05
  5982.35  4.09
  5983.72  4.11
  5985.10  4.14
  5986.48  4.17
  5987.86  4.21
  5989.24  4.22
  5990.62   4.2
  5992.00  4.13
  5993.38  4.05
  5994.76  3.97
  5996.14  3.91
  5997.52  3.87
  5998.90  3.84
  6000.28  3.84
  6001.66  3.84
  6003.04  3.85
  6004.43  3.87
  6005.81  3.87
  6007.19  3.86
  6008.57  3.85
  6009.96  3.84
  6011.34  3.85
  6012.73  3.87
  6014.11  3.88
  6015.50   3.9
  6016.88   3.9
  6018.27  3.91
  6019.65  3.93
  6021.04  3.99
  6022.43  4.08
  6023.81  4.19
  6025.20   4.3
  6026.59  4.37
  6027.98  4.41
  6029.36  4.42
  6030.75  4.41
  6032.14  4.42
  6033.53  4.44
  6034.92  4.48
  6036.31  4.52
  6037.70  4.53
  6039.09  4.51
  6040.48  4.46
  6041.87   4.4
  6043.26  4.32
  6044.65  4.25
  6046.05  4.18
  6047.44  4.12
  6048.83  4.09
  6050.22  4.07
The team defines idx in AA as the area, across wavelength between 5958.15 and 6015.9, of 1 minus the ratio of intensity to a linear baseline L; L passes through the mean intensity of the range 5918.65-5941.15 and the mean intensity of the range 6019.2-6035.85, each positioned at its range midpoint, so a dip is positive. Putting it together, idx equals 3.8 AA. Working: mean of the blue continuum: 4.17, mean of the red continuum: 4.29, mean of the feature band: 3.96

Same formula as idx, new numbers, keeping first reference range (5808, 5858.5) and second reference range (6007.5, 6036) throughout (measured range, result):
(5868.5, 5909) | 3.7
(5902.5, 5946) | 1.0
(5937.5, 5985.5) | 1.3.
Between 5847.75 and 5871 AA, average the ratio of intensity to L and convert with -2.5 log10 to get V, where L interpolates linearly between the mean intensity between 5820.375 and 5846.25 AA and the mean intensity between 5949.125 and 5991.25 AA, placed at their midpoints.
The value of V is 0.11 mag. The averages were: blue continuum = 4.41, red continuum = 4.05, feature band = 3.94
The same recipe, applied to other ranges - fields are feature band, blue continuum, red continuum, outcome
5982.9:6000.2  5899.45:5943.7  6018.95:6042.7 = 0.047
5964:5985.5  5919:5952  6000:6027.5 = 0.034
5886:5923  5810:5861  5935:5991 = 0.086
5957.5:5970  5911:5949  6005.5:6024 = -0.022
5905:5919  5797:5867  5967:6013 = 0.020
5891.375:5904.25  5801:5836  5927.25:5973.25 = 0.165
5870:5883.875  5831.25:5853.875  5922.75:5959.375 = 0.059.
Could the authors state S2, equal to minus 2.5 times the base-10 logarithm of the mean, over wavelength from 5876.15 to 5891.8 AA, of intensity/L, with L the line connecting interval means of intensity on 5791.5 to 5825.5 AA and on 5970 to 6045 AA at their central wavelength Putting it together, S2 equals 0.09 mag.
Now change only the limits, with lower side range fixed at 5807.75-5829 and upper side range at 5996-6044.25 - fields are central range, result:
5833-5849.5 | 0.009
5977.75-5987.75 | 0.025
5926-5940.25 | 0.011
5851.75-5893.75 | 0.109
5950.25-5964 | 0.017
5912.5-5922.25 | 0.055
